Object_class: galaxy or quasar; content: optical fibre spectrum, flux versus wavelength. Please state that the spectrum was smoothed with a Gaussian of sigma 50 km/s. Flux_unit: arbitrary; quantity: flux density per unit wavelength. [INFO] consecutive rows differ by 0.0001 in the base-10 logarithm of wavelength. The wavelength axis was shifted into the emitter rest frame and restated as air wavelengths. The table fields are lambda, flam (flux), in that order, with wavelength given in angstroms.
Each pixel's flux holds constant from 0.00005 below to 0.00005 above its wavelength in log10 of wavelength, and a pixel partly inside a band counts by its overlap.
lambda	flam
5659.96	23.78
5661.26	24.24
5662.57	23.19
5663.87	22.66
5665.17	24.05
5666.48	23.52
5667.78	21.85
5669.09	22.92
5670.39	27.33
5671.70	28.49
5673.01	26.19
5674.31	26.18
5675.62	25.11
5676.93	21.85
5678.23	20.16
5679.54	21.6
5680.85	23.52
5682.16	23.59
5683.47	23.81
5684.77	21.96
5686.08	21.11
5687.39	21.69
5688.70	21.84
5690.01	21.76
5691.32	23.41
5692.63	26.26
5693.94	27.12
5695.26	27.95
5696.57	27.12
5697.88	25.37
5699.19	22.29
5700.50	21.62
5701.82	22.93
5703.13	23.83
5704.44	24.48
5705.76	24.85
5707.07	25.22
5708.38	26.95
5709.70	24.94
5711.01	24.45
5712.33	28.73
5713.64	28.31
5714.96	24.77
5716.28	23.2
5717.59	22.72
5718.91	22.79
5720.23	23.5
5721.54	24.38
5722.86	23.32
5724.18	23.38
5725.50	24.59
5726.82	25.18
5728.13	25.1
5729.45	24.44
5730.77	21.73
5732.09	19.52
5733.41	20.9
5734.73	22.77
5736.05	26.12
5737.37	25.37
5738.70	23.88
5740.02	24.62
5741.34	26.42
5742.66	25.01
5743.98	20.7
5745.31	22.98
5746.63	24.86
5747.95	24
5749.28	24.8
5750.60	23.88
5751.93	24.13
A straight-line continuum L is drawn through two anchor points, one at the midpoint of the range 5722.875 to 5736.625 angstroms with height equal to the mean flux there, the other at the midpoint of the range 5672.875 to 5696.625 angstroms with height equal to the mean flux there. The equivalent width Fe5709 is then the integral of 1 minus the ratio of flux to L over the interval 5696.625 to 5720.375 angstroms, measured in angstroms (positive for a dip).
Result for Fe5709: -1.1 angstroms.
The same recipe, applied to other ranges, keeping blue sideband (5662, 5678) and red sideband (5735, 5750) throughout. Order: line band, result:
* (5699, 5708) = 0.22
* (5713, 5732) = 0.32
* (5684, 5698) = 0.15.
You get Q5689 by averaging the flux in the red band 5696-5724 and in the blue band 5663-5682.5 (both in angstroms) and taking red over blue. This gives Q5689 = 1.03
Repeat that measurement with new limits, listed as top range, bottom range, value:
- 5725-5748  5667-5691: 1.02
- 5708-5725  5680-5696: 1.04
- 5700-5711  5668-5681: 1.01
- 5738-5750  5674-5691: 1.07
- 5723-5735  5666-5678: 0.94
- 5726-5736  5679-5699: 0.97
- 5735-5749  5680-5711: 1.01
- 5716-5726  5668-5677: 0.92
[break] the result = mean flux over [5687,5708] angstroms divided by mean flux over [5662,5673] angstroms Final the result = 1.00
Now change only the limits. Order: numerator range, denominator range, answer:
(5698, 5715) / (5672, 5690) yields 1.08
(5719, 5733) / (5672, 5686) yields 1.00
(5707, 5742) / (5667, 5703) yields 1.02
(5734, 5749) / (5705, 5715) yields 0.93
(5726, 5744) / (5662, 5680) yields 0.99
